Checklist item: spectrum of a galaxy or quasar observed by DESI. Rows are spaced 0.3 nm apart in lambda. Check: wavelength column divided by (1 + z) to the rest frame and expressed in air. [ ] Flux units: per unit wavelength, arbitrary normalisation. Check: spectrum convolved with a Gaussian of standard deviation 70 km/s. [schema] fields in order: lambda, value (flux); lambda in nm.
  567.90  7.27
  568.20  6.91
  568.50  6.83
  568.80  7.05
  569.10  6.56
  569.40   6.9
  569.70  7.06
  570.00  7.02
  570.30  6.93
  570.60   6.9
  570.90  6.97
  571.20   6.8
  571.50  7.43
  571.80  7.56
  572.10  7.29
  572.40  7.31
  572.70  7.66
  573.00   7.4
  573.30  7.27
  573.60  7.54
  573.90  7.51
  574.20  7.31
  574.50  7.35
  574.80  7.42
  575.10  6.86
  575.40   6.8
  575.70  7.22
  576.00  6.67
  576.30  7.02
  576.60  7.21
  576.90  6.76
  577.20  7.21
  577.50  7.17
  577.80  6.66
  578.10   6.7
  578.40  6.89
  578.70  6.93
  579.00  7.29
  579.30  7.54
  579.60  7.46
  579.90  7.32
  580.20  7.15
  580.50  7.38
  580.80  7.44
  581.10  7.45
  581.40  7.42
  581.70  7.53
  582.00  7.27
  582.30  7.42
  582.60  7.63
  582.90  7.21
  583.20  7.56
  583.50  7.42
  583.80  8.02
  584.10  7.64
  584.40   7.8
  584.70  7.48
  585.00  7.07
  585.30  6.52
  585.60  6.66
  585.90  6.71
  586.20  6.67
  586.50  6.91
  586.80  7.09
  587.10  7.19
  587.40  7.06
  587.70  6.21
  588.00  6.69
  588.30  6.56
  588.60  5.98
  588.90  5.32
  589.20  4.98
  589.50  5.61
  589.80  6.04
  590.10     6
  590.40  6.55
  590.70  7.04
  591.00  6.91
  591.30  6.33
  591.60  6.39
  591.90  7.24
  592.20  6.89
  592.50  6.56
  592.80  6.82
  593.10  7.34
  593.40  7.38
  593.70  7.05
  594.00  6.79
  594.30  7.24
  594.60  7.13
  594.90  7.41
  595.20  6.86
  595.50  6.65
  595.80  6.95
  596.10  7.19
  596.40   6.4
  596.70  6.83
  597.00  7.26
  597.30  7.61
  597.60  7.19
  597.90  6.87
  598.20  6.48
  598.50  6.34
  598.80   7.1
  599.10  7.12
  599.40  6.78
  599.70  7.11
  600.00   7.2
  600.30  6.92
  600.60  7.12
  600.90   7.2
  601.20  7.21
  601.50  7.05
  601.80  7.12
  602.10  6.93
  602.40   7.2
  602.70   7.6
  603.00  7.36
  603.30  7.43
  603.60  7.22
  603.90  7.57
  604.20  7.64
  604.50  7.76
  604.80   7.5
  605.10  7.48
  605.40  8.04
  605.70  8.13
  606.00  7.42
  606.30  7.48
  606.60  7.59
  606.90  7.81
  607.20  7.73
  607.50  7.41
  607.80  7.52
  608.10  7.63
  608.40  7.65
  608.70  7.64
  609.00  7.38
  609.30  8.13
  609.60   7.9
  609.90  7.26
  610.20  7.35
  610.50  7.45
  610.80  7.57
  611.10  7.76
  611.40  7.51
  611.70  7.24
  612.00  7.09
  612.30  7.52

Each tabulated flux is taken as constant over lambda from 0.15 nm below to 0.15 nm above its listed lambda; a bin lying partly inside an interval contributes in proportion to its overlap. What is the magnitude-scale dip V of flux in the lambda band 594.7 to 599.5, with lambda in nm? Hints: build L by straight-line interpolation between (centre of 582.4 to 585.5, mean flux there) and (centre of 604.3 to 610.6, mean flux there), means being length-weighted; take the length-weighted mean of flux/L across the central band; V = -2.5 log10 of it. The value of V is 0.09 mag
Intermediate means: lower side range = 7.42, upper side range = 7.63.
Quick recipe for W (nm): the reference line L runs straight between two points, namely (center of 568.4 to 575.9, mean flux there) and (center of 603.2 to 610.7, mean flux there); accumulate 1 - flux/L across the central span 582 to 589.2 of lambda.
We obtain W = 0.366 nm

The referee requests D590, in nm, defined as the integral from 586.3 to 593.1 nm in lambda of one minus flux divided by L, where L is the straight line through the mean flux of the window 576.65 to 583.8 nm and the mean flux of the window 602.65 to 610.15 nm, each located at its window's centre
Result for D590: 0.83 nm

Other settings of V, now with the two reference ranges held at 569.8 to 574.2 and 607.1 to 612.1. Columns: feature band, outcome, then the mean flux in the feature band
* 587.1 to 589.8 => 0.205 mag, 6.11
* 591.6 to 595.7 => 0.063 mag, 7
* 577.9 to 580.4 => 0.024 mag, 7.15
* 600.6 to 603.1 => 0.042 mag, 7.2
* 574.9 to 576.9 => 0.050 mag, 6.96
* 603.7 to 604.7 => -0.018 mag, 7.63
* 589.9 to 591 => 0.131 mag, 6.56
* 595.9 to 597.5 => 0.058 mag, 7.06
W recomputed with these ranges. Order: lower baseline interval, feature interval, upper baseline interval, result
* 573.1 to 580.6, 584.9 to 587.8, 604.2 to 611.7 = 0.19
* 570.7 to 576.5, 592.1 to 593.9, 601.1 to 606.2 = 0.09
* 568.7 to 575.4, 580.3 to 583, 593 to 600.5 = -0.12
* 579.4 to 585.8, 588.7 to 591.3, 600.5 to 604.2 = 0.45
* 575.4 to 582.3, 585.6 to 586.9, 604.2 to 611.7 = 0.08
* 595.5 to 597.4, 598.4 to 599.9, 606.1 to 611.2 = 0.04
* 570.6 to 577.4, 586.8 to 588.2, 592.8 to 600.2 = 0.05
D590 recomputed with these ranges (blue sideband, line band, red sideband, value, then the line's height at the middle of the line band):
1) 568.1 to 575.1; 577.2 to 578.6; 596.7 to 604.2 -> 0.05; 7.16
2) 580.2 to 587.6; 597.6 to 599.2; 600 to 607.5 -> 0.13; 7.39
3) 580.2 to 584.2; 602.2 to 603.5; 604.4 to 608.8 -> 0.04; 7.62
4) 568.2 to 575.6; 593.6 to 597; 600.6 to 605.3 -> 0.16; 7.3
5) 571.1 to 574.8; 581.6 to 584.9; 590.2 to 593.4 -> -0.22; 7.07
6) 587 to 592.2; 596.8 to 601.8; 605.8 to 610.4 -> -0.02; 7.01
